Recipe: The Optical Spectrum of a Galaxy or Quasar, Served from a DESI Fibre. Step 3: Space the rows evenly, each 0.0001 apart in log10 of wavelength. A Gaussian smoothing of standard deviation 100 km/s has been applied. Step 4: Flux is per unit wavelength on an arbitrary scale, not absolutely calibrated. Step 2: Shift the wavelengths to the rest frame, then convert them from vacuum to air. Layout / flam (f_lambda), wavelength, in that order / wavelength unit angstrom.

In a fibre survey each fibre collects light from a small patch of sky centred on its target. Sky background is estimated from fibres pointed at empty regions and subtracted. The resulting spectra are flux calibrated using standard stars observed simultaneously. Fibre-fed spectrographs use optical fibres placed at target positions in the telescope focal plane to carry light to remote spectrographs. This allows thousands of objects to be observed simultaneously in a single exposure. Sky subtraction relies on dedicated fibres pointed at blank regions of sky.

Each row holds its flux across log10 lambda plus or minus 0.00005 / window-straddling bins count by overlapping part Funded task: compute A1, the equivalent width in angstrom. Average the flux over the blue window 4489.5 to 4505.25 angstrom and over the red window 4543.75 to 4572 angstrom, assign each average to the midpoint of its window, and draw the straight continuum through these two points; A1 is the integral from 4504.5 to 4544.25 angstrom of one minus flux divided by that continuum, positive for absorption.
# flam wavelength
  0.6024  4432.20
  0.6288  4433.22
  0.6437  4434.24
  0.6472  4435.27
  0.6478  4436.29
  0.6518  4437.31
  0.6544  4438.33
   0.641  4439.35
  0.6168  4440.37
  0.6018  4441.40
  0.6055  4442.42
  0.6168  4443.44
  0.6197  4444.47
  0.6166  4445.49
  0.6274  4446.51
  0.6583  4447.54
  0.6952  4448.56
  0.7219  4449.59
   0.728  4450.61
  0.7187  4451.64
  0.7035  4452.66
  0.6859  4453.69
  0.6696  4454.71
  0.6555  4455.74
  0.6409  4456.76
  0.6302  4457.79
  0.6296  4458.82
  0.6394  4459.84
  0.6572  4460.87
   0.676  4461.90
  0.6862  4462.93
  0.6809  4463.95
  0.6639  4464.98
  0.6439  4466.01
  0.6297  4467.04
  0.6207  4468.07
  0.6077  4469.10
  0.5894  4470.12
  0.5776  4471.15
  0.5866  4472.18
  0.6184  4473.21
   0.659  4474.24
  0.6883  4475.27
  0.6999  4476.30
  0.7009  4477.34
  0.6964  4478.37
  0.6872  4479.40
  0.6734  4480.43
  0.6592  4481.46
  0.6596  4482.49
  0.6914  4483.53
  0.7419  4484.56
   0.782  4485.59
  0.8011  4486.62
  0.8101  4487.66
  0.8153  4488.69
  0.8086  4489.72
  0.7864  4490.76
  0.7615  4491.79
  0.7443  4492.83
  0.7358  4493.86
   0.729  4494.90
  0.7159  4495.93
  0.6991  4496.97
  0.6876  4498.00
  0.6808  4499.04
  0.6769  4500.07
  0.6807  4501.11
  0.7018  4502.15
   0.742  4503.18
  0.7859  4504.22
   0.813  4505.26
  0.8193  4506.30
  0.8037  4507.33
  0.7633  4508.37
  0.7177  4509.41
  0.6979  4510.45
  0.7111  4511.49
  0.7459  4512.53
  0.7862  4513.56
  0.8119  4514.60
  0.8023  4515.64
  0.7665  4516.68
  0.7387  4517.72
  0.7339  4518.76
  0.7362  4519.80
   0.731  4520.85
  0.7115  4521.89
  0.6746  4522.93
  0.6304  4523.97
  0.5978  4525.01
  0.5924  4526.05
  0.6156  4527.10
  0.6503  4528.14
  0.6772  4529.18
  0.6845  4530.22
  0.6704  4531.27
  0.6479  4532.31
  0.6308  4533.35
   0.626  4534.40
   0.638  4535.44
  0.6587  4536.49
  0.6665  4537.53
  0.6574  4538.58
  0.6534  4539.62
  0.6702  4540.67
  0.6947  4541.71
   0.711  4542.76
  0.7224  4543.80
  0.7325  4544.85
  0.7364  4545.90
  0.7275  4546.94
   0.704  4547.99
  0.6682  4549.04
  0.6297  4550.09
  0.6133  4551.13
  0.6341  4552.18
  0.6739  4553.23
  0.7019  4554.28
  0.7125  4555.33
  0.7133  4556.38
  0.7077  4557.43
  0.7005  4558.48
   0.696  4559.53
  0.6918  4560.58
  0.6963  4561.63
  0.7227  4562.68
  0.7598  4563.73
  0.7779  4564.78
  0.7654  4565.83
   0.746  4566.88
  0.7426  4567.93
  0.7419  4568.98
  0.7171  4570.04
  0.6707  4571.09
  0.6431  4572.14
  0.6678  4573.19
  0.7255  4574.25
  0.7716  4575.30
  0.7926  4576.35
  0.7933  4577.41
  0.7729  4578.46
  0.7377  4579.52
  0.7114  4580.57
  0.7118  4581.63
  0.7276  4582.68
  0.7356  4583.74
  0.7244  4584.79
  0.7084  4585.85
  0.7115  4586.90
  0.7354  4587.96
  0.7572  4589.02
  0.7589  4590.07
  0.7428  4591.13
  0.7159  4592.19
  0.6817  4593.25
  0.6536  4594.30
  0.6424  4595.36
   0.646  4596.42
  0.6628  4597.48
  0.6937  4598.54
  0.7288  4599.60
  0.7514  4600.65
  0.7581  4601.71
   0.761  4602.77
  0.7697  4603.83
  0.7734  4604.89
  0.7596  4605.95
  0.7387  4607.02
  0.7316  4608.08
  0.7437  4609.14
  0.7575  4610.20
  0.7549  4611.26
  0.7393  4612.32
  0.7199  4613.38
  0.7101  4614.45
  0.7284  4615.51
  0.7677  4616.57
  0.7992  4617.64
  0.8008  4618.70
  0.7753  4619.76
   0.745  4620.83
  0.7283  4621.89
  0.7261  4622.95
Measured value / 1.0 angstrom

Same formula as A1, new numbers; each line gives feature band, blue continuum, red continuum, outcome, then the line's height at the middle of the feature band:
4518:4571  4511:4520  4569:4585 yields 4.0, 0.745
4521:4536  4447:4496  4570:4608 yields 1.2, 0.706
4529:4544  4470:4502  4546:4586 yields 1.0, 0.711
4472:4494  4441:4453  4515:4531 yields -1.5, 0.674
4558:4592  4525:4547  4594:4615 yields -1.4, 0.7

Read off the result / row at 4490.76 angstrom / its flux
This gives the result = 0.7864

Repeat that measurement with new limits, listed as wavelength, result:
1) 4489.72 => 0.8086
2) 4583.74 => 0.7356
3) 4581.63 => 0.7118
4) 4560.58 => 0.6918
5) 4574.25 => 0.7255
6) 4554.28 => 0.7019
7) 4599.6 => 0.7288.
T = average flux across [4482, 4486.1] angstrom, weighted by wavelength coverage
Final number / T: 0.719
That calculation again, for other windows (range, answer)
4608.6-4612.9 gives 0.75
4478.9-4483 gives 0.671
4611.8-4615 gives 0.722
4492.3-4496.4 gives 0.731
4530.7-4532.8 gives 0.659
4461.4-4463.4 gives 0.68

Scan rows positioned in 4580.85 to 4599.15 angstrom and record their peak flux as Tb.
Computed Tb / 0.7589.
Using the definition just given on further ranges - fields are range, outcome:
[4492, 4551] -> 0.8193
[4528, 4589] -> 0.7933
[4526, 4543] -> 0.711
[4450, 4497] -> 0.8153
